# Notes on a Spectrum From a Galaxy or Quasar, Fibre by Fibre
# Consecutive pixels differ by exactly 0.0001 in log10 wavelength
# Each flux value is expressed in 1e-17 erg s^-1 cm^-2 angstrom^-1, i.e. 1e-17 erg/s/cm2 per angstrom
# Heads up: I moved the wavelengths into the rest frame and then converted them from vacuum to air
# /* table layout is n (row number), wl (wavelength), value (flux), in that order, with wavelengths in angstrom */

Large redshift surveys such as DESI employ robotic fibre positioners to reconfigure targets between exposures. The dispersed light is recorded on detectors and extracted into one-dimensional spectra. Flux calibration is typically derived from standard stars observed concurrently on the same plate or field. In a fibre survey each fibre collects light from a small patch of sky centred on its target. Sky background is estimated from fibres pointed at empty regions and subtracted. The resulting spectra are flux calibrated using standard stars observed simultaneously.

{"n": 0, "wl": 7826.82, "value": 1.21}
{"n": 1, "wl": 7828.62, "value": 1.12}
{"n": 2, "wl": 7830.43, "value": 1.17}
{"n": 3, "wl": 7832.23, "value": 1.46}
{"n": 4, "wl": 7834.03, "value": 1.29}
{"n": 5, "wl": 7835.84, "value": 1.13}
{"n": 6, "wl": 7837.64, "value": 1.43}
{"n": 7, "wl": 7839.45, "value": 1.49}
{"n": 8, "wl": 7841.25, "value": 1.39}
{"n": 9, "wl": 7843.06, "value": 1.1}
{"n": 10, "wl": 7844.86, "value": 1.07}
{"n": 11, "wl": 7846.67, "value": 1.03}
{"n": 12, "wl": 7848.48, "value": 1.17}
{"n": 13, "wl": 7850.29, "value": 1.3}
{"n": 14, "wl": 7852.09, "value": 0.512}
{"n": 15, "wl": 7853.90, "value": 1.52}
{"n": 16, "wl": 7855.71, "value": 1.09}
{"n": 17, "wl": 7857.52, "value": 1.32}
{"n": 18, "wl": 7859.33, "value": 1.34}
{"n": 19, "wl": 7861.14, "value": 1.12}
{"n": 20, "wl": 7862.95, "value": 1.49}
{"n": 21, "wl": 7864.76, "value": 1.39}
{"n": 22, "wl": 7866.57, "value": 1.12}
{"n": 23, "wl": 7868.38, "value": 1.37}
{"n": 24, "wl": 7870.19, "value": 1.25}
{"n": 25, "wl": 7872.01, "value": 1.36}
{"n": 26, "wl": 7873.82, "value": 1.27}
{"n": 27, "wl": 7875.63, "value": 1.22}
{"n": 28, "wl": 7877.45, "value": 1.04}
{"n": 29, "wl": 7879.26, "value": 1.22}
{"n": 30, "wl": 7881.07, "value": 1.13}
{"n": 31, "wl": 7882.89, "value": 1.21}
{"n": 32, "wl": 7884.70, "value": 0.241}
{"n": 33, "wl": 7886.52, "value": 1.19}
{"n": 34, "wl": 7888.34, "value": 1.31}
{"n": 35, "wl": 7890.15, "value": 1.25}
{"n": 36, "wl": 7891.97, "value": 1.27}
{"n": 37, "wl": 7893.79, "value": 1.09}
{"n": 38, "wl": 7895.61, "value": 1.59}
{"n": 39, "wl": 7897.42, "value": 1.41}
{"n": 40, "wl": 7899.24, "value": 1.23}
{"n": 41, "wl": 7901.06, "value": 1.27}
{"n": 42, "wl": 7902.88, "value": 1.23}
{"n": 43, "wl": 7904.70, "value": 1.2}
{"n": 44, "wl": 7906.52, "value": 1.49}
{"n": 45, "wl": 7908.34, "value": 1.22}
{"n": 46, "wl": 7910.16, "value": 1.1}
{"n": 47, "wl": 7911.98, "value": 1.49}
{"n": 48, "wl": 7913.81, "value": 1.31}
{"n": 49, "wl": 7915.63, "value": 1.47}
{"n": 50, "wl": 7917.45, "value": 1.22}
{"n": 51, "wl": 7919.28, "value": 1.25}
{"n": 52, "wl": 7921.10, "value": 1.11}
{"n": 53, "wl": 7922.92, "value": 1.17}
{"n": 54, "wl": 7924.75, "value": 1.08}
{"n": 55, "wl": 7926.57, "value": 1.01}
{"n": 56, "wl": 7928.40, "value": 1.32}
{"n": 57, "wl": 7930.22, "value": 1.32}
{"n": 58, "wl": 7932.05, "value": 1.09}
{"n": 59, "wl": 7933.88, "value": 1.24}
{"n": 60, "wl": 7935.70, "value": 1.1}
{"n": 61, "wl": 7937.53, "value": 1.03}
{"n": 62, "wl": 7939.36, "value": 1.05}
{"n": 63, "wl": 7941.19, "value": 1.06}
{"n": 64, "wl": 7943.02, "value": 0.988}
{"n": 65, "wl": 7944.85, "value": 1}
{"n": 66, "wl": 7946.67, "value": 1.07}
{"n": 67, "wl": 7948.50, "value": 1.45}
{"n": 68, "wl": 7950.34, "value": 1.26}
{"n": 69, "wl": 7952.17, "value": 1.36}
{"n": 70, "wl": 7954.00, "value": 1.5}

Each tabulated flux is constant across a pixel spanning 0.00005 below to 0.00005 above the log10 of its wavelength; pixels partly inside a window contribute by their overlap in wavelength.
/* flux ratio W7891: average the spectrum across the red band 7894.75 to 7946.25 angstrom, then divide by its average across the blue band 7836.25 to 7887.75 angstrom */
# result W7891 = 1.0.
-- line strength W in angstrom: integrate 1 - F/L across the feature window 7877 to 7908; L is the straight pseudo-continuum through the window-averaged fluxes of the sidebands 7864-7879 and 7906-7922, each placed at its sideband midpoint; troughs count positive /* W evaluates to 1.7 angstrom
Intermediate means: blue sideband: 1.25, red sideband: 1.29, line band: 1.2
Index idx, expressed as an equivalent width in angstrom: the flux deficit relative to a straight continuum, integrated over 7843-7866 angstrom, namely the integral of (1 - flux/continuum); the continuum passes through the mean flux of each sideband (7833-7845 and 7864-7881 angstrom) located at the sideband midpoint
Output 1.4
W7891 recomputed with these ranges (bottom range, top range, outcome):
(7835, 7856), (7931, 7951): 0.94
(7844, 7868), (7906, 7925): 1.06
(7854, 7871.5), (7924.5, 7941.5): 0.88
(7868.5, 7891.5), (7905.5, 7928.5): 1.08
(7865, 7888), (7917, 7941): 1.00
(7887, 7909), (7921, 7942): 0.87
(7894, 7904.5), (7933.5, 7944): 0.81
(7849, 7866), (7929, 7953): 0.94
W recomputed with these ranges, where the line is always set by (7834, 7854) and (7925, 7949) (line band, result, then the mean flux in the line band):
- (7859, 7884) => -1.57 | 1.24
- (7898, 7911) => -1.20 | 1.25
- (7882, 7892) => 0.83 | 1.06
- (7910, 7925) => -1.58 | 1.26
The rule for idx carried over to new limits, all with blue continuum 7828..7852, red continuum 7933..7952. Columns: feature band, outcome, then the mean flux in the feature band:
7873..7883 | 0.07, 1.18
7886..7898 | -1.29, 1.3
